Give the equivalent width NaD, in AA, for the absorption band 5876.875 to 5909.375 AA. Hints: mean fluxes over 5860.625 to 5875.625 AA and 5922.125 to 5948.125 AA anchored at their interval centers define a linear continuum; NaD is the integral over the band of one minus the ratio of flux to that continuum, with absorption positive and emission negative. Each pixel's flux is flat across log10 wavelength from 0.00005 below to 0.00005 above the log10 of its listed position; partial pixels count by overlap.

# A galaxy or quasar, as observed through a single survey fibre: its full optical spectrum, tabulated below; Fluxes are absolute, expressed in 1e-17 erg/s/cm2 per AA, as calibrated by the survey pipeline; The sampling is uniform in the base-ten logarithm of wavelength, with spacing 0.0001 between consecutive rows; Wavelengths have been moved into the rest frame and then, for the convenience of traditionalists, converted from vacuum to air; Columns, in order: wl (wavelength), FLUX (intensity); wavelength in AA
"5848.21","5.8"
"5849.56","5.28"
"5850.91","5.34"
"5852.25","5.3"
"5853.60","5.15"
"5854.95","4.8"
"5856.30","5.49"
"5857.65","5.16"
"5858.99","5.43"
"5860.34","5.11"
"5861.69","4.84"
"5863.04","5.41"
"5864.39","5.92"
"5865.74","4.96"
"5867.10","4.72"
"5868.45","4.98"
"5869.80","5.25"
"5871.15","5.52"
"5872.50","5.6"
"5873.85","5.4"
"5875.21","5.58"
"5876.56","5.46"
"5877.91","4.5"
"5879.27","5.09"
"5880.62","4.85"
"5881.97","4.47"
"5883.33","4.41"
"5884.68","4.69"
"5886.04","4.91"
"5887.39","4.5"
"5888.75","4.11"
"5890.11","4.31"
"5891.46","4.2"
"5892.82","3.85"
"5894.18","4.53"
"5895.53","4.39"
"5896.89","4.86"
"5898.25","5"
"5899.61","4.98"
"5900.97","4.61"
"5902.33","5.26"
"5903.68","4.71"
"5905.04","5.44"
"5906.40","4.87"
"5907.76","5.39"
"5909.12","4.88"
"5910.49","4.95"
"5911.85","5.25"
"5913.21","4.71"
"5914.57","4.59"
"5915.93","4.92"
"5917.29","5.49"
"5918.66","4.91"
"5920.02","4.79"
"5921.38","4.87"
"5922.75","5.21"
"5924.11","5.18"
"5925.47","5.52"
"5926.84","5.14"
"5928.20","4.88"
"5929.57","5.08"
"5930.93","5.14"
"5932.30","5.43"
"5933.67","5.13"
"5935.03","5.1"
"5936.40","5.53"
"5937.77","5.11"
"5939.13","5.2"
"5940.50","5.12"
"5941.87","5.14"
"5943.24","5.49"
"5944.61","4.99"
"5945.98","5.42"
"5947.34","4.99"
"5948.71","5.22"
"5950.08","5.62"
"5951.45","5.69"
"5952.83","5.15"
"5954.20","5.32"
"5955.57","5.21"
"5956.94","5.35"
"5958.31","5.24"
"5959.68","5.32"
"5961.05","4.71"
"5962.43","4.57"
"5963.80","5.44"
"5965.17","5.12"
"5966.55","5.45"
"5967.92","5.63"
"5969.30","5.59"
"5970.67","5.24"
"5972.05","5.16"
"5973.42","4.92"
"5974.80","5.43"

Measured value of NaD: 3.35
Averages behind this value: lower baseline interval 5.28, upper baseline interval 5.2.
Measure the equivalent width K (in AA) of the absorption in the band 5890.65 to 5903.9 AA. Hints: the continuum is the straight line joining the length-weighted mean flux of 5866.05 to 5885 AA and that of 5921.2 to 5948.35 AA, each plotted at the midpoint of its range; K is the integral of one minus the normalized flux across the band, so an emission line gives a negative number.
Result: 1.2 AA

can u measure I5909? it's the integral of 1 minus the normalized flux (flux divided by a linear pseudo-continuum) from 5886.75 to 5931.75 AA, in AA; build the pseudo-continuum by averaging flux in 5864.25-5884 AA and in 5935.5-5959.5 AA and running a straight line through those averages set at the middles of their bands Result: 2.7 AA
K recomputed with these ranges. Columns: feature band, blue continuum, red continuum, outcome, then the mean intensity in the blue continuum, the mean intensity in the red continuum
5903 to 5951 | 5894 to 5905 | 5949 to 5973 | -0.9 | 4.85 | 5.28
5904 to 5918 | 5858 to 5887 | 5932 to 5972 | 0.4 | 5.1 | 5.26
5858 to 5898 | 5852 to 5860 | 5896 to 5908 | 1.7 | 5.21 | 4.99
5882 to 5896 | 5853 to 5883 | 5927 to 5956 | 2.1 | 5.16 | 5.23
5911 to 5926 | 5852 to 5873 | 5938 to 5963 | 0.5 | 5.22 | 5.21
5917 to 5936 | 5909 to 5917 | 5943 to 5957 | -0.3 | 4.91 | 5.31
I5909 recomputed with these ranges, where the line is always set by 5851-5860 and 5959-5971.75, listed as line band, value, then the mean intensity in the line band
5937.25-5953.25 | -0.1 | 5.26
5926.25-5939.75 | 0.1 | 5.18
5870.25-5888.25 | 0.8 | 4.99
